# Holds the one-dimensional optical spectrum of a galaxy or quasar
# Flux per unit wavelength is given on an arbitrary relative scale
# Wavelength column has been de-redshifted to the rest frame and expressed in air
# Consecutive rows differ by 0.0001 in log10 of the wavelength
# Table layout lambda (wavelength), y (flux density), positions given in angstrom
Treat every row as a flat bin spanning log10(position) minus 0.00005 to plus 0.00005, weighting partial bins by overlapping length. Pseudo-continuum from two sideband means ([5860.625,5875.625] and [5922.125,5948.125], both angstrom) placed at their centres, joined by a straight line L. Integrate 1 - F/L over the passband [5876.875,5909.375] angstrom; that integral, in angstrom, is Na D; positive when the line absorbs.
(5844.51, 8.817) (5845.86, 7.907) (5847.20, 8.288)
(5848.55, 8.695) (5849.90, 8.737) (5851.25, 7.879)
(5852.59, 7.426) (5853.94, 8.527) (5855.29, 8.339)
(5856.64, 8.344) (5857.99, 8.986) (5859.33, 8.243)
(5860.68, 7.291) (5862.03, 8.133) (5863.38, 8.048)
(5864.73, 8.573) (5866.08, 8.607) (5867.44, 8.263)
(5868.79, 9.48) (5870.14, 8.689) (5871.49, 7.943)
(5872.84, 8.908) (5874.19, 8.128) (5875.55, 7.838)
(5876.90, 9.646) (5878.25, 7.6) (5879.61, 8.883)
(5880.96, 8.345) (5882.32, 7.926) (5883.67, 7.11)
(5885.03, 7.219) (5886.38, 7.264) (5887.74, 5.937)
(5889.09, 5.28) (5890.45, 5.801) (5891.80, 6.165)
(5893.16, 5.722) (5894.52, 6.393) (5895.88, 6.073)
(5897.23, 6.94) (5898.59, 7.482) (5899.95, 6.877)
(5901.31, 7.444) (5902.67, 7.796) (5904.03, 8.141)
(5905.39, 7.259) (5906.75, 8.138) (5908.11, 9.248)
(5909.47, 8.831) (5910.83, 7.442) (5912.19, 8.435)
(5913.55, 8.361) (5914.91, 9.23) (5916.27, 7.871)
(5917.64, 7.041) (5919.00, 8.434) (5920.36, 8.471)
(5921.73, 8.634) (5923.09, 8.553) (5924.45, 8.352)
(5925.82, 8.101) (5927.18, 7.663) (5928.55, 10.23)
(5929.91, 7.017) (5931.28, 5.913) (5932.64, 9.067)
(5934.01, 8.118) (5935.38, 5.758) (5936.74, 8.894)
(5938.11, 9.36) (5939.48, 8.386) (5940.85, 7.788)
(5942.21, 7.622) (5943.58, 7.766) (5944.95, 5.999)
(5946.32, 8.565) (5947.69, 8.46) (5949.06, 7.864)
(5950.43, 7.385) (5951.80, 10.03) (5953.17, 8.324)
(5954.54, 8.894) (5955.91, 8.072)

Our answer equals 3.84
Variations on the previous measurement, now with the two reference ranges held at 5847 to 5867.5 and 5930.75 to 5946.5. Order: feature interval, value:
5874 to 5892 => 1.6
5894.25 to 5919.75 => 0.6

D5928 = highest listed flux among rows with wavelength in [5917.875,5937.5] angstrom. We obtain 10.23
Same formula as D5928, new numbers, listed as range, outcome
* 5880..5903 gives 8.345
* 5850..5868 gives 8.986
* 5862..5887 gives 9.646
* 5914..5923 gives 9.23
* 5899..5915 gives 9.248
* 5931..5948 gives 9.36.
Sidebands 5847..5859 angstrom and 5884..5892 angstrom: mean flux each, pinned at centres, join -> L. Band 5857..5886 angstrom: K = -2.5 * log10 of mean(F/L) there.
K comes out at -0.14 mag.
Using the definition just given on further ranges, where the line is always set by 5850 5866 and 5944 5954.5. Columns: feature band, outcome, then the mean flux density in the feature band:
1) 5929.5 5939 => 0.052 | 7.76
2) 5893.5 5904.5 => 0.156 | 7.08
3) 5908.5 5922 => -0.017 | 8.28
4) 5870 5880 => -0.031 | 8.43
